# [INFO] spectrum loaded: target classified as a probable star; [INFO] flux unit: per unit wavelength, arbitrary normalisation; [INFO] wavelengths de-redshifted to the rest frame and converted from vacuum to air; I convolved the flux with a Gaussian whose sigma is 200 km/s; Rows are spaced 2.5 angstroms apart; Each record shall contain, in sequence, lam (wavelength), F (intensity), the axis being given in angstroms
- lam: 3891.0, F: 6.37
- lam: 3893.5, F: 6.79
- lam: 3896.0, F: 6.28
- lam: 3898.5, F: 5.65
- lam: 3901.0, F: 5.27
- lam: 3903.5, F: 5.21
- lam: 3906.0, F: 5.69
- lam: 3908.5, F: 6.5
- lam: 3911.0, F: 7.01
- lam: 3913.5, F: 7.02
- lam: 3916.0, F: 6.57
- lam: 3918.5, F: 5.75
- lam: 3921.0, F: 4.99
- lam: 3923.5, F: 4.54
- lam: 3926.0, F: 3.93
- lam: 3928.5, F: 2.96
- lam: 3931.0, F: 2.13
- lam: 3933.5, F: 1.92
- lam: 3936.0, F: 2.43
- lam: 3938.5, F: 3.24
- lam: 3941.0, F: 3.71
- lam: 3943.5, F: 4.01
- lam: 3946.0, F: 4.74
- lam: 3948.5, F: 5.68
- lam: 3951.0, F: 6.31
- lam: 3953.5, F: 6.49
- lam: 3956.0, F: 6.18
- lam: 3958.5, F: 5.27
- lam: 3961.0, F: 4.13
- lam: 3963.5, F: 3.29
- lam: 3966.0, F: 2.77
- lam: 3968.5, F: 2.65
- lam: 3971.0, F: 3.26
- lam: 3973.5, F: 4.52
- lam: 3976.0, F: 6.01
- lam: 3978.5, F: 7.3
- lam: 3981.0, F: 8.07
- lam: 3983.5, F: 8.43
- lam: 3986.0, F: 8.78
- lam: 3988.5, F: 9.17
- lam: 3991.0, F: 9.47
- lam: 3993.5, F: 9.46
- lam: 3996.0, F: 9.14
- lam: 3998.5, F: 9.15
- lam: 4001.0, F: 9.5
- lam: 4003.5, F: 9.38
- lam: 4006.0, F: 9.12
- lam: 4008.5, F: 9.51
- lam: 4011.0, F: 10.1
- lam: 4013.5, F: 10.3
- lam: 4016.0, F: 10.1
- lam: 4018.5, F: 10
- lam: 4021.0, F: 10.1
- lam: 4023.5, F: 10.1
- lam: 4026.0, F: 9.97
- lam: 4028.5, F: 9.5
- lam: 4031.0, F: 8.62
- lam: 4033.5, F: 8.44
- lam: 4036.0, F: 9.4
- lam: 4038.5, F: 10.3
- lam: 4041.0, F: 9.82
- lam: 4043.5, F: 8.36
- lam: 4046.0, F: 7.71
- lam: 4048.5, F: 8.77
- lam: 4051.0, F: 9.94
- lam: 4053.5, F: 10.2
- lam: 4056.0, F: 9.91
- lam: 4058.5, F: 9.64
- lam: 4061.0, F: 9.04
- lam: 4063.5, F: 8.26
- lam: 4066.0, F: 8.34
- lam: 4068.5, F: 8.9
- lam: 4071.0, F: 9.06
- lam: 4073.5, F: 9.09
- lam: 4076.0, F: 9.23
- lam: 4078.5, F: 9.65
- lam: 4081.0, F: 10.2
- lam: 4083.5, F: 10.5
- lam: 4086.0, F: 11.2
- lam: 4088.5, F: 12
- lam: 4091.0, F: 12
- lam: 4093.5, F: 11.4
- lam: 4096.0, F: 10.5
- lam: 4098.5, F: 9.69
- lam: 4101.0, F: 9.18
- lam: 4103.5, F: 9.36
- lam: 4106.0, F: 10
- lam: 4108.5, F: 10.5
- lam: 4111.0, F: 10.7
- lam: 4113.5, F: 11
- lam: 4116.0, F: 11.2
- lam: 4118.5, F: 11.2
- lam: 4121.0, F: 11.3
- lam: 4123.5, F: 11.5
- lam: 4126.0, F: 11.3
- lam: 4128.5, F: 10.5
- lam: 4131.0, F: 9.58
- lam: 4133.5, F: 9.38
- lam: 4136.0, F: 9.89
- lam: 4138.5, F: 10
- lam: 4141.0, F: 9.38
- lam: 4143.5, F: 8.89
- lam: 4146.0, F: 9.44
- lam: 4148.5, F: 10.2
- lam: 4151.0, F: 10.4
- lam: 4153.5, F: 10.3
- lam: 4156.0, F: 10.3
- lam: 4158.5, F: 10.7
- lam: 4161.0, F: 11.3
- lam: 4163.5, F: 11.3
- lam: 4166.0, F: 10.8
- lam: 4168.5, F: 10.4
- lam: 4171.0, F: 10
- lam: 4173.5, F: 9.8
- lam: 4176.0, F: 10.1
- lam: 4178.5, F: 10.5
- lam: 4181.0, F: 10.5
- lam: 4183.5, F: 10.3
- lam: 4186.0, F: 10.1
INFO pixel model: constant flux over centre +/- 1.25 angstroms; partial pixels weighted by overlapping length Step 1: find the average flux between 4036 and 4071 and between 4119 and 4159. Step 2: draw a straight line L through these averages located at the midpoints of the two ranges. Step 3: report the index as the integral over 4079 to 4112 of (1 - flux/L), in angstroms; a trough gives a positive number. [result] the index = -2.9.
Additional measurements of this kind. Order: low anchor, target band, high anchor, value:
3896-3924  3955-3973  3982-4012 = 9.1 angstroms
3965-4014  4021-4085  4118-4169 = -3.6 angstroms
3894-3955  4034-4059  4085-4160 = -3.1 angstroms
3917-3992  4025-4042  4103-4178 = -4.9 angstroms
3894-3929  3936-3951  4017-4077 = 5.1 angstroms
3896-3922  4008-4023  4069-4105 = -2.7 angstroms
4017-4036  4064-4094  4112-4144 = -0.1 angstroms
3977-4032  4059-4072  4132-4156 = 1.0 angstroms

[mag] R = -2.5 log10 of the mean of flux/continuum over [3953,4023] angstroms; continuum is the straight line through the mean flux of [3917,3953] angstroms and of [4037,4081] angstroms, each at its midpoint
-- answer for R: -0.18 mag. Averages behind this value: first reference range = 4.09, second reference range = 9.22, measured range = 7.6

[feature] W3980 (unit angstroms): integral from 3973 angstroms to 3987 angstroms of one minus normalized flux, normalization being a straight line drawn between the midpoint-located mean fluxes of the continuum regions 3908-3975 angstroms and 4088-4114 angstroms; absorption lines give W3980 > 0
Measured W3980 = -3.1 angstroms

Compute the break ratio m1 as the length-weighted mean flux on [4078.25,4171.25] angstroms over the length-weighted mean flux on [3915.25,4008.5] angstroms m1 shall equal 1.79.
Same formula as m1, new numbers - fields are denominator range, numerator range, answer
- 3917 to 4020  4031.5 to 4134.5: 1.58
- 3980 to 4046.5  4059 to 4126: 1.09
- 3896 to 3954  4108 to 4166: 2.15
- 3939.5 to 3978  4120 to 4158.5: 2.19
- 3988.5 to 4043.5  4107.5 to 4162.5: 1.09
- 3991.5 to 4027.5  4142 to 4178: 1.06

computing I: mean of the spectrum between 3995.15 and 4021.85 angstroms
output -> 9.67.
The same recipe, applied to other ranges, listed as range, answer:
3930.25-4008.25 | 6.06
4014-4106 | 9.69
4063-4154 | 10.2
